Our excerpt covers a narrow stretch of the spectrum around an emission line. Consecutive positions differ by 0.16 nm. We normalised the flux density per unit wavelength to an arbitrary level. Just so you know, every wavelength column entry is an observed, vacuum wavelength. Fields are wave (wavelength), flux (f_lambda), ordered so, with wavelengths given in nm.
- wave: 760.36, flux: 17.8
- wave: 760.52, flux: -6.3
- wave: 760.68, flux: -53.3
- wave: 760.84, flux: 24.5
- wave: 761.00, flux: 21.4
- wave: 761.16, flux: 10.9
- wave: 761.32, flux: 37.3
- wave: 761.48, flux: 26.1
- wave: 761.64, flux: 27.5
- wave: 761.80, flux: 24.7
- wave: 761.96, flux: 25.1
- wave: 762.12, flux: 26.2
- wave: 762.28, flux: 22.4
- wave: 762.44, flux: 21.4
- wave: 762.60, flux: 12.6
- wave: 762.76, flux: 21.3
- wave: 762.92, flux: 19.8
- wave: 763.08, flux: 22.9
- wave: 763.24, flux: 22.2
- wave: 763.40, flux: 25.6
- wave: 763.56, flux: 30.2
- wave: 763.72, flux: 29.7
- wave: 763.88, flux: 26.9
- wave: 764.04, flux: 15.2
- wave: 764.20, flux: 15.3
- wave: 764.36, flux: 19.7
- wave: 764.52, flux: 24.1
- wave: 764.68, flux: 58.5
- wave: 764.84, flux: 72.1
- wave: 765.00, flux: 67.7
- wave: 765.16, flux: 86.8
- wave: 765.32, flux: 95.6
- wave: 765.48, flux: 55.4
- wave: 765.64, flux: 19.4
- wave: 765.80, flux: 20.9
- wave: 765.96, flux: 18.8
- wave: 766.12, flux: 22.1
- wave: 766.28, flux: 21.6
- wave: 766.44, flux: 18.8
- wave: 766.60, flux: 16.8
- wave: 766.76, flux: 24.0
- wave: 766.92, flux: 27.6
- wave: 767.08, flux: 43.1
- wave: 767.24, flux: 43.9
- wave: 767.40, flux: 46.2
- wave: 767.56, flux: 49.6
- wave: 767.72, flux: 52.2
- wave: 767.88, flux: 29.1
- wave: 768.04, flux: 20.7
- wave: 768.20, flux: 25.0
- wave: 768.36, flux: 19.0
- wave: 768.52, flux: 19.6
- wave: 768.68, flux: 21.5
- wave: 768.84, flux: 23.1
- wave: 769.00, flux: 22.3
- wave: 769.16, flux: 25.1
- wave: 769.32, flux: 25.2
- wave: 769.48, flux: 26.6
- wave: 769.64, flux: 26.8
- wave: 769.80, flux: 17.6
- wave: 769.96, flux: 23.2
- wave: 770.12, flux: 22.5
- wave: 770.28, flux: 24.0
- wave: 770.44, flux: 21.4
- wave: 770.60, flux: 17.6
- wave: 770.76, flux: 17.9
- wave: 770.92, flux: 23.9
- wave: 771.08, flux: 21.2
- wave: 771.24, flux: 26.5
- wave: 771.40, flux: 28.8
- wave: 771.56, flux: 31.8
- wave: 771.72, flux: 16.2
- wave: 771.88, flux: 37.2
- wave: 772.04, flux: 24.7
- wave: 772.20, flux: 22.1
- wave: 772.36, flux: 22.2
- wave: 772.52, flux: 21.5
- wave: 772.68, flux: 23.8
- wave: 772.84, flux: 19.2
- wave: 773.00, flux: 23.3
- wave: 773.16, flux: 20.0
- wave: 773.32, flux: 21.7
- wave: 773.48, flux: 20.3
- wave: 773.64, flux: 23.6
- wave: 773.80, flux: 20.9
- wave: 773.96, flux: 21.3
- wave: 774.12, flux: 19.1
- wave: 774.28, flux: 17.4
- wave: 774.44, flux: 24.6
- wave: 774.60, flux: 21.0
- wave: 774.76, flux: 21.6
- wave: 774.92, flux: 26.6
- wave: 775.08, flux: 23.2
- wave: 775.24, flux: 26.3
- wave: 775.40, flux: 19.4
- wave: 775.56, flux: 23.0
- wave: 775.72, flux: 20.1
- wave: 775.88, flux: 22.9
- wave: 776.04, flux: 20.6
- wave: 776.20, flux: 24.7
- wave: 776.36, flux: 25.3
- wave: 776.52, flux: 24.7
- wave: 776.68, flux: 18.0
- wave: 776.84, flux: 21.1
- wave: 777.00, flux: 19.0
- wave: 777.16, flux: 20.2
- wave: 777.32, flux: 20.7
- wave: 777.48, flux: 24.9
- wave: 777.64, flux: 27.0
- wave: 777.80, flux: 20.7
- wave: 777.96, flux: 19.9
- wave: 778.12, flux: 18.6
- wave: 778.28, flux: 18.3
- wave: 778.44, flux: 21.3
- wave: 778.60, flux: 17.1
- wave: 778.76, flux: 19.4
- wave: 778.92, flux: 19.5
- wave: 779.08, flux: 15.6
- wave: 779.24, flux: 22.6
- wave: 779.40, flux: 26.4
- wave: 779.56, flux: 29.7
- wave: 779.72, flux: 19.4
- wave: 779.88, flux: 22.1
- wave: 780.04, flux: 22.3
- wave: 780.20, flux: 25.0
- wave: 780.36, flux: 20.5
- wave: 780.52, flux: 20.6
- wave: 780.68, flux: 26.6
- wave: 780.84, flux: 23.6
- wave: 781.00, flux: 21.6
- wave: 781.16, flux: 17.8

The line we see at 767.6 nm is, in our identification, [N II] 6583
